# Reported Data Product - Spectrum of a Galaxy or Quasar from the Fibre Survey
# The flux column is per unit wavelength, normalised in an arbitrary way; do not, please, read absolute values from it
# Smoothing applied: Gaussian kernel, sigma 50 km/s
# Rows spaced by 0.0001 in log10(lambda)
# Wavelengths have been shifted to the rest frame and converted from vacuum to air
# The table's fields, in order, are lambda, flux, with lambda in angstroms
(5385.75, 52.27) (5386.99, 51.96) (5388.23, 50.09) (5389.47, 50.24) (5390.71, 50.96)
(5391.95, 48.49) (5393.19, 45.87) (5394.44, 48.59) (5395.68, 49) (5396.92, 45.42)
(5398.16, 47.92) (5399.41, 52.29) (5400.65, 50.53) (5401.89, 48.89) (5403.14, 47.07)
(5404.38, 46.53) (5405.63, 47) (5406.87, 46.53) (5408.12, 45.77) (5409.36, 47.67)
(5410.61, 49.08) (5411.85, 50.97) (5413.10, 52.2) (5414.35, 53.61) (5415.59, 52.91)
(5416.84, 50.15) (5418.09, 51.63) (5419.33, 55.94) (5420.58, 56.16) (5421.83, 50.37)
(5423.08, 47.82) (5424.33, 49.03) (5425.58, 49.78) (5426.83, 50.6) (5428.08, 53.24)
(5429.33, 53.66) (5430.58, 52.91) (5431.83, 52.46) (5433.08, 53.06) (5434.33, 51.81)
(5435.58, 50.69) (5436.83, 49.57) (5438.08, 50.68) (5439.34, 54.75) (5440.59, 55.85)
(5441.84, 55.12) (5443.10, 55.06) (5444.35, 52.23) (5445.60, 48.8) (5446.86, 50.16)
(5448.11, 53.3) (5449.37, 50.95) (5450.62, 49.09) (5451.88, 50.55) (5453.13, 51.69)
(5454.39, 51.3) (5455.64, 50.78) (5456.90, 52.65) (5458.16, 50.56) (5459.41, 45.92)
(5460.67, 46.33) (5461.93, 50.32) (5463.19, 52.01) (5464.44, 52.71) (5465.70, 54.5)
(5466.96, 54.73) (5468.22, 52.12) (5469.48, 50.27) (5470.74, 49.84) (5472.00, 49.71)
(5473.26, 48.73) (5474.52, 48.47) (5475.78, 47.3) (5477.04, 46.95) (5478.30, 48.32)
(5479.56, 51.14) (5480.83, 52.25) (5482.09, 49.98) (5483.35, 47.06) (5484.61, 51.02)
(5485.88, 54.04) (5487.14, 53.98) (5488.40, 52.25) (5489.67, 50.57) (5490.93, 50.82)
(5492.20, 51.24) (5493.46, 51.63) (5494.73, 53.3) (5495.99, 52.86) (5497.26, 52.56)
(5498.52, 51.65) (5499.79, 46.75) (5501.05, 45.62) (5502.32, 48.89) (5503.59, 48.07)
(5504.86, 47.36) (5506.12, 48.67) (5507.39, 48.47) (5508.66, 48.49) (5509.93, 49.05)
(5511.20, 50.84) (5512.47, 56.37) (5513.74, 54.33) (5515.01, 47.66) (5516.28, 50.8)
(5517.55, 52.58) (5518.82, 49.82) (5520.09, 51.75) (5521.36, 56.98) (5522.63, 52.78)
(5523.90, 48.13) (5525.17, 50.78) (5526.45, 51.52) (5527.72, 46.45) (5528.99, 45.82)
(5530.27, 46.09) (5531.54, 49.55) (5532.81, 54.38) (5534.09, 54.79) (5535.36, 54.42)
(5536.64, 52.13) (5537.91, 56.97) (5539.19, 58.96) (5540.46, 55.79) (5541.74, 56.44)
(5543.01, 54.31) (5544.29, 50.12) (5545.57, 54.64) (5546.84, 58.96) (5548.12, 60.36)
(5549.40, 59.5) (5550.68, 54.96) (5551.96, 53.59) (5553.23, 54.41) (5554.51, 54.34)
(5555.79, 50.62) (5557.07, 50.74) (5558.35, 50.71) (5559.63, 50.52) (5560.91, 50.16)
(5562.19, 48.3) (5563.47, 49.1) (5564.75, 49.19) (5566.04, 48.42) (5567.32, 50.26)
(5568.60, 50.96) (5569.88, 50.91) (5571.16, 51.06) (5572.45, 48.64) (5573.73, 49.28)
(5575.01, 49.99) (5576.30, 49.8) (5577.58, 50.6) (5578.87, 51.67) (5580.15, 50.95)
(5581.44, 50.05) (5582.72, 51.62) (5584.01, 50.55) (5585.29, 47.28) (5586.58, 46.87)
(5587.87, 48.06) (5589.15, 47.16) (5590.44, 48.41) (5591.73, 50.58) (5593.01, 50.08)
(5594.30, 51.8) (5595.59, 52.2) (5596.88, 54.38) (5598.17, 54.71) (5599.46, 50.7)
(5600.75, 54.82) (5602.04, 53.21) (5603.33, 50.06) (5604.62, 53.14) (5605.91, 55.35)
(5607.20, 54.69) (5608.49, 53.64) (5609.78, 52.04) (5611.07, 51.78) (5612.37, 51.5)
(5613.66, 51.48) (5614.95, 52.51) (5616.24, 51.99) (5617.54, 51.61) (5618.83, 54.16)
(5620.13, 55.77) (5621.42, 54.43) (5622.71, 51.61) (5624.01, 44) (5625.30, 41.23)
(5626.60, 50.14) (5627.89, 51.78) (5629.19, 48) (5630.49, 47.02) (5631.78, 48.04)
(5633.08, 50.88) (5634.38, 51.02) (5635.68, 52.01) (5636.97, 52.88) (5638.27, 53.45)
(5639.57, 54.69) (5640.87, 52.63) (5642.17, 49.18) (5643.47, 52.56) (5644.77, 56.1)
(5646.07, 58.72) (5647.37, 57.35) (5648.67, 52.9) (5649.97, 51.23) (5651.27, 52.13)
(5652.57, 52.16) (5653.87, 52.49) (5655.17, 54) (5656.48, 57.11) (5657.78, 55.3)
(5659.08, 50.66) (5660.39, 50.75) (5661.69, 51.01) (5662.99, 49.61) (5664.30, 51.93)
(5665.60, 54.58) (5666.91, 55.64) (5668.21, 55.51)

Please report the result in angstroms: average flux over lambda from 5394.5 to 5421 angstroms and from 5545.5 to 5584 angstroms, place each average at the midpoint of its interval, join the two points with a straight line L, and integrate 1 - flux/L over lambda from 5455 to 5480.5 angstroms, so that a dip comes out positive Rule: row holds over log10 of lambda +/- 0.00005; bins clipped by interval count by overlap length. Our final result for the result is 0.2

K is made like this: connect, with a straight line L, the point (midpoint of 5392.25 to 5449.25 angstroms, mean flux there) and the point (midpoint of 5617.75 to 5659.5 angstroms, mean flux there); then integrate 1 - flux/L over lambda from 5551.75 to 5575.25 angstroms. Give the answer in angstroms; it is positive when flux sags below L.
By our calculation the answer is 0.48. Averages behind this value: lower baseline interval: 50.7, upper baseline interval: 52.1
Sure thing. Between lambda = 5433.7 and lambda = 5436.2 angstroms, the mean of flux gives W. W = 51.3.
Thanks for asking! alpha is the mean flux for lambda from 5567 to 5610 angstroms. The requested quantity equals 51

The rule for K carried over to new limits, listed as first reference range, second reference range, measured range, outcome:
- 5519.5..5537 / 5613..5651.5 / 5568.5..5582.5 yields 0.3 angstroms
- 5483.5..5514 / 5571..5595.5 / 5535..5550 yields -1.8 angstroms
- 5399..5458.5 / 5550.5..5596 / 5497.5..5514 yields 0.4 angstroms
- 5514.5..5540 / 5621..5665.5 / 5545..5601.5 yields 0.3 angstroms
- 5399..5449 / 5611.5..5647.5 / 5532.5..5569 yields -1.4 angstroms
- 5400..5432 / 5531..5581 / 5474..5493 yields 0.4 angstroms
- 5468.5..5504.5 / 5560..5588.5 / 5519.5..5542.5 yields -1.2 angstroms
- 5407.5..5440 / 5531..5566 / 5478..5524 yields 1.7 angstroms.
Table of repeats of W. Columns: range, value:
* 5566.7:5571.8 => 50.9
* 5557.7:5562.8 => 49.9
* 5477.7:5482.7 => 50.4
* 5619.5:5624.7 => 51.4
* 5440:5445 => 54.6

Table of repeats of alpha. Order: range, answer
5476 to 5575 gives 51.4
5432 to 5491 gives 51.1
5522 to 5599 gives 51.6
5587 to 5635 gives 51.2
